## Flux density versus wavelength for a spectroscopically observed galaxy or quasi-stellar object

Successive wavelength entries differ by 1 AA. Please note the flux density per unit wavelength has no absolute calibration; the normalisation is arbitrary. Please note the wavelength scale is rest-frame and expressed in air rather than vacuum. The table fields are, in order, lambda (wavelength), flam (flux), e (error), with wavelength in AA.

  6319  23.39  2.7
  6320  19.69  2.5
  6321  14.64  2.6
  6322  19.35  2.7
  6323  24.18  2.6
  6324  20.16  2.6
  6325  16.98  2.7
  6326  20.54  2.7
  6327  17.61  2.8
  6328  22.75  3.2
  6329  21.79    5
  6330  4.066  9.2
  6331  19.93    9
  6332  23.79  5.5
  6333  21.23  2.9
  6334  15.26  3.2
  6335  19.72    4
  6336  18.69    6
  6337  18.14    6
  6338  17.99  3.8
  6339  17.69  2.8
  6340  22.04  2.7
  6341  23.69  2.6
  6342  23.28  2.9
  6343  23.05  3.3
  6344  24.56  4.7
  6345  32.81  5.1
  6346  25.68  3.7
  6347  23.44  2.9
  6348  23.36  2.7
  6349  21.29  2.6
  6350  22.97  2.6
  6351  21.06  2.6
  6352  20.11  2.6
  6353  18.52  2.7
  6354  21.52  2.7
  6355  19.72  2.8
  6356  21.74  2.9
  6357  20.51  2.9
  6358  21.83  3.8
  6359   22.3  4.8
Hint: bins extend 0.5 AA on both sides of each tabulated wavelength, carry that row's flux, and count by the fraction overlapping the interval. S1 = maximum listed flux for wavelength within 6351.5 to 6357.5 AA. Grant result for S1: 21.74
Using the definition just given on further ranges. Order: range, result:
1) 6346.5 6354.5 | 23.44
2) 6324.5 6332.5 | 23.79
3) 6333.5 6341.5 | 23.69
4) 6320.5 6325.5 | 24.18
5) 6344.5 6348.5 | 32.81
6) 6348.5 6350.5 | 22.97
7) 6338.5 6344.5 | 24.56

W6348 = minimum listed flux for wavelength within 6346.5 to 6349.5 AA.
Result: 21.29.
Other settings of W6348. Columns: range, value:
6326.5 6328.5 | 17.61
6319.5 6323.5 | 14.64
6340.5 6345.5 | 23.05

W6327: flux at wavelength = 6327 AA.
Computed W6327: 17.61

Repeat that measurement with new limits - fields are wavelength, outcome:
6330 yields 4.066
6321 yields 14.64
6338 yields 17.99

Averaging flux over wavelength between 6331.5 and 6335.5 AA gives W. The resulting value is 20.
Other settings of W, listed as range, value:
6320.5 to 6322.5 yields 17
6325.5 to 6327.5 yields 19.1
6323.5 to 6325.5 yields 18.6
